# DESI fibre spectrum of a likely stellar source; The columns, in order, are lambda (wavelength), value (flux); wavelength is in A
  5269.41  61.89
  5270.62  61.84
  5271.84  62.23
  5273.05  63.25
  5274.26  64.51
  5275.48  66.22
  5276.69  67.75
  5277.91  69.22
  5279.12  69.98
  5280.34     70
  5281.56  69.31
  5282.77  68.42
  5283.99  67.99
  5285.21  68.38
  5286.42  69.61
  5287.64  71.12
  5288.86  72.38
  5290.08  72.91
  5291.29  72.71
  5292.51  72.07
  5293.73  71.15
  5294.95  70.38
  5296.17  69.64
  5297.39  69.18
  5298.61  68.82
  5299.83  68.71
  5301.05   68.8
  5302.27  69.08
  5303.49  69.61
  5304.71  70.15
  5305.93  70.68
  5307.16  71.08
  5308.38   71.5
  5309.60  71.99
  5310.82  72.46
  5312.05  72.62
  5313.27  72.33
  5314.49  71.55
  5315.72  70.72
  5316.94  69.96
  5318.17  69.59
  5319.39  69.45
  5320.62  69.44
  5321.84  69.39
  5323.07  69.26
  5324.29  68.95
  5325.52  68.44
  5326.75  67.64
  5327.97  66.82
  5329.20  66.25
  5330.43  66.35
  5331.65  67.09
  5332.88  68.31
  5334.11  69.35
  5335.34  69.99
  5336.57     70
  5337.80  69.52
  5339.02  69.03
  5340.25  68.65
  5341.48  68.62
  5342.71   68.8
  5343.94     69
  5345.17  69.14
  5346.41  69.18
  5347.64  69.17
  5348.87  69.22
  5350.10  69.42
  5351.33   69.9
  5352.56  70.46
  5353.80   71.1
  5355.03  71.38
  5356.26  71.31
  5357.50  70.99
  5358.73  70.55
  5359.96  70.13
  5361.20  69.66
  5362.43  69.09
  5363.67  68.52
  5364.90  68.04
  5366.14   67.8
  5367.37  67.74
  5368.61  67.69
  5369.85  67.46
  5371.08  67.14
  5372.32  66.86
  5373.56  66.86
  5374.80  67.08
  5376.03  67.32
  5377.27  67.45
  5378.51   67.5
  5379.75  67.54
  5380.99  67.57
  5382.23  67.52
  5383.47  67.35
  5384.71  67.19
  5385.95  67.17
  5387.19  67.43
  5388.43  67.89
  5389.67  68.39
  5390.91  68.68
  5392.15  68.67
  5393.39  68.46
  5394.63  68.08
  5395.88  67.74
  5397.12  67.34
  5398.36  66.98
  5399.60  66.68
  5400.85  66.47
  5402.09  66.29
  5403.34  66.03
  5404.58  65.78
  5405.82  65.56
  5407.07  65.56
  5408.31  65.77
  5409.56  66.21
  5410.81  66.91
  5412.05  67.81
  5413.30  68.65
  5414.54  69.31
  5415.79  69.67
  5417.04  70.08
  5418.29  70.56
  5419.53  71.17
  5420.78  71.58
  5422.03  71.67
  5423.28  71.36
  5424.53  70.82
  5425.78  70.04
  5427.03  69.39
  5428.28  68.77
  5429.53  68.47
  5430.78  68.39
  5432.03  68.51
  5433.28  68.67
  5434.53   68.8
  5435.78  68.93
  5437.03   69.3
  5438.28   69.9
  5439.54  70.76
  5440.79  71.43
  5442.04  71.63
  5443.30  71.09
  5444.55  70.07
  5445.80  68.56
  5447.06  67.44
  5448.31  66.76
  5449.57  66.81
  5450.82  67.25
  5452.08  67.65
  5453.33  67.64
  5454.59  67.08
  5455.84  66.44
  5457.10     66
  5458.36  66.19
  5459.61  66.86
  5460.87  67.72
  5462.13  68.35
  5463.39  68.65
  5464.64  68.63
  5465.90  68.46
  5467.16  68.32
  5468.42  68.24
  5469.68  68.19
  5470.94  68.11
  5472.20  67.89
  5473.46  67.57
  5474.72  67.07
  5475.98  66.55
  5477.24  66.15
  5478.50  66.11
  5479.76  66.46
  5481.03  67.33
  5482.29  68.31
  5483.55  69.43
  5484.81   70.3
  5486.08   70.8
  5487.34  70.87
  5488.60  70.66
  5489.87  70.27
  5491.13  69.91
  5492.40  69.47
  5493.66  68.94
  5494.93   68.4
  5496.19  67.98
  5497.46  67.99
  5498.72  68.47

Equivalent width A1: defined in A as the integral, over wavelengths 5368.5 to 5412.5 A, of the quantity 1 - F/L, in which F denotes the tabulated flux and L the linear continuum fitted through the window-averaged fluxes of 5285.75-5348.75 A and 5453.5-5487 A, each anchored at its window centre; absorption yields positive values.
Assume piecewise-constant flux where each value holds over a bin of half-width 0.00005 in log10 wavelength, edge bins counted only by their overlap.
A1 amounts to 1.0 A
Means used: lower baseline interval 69.8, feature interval 67.2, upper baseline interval 67.8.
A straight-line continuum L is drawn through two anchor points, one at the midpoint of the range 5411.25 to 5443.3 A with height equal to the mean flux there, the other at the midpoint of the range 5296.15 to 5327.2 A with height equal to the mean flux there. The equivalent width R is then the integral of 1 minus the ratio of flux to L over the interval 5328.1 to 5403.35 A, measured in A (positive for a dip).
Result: 1.7 A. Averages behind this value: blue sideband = 70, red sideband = 69.8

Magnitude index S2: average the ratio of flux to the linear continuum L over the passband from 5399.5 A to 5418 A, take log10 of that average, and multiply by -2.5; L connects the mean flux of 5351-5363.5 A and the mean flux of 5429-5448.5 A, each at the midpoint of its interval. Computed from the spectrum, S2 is 0.04 mag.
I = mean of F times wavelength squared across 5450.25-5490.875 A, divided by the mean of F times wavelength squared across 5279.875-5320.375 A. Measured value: 1.03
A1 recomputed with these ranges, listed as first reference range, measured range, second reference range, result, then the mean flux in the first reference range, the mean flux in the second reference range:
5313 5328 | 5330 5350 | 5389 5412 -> 0.0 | 69.5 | 67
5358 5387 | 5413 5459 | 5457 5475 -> -0.9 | 67.9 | 67.8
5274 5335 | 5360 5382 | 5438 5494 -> 0.4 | 69.6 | 68.4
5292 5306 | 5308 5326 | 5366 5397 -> -0.3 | 69.8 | 67.6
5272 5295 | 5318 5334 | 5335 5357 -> 0.3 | 69.2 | 69.7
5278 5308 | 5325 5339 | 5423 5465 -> 0.3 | 70.1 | 68.6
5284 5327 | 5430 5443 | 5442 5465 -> -0.3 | 70.3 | 67.8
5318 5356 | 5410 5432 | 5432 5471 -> -0.3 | 69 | 68.4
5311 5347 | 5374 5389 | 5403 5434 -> 0.3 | 69.2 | 68.7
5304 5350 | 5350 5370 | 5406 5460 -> -0.1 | 69.5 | 68.7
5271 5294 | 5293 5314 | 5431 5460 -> -0.5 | 68.8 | 68.5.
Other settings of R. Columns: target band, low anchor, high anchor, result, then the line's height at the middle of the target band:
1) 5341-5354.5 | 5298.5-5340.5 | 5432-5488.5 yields -0.03 A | 69.3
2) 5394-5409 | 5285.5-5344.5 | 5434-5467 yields 0.52 A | 68.9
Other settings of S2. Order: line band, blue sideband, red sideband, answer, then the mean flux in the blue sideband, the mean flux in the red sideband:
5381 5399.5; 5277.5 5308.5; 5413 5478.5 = 0.02 mag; 70.1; 68.7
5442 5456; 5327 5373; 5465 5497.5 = 0.01 mag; 68.9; 68.5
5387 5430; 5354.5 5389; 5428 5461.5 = 0.00 mag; 68.2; 68.4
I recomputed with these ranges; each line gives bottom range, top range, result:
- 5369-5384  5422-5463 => 1.05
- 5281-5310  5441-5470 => 1.03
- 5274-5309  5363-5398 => 1.00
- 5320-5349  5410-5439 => 1.05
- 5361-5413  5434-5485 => 1.04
